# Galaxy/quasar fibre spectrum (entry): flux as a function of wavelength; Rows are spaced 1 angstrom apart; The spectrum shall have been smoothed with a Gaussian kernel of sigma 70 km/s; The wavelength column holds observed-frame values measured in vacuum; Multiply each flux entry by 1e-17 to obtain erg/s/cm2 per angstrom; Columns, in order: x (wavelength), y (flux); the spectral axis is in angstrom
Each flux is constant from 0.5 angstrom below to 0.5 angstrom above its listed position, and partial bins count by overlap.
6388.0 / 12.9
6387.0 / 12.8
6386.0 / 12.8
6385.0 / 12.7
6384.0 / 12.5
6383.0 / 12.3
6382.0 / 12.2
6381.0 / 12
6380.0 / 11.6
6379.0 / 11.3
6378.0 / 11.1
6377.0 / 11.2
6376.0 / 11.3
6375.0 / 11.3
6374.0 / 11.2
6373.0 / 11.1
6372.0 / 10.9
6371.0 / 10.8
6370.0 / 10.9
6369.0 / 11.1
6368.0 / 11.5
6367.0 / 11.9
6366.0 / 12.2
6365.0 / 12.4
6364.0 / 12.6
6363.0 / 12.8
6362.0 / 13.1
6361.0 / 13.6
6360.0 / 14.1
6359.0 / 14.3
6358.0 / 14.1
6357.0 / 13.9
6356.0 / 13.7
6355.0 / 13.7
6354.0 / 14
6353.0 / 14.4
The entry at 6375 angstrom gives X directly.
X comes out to 11.3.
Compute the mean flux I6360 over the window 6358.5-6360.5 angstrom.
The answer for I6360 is 14.2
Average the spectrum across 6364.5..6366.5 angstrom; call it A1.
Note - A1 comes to 12.3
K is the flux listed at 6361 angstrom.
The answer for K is 13.6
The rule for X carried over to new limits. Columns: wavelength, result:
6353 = 14.4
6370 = 10.9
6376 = 11.3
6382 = 12.2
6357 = 13.9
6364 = 12.6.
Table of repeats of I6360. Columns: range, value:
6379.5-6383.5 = 12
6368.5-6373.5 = 11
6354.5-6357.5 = 13.8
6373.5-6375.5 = 11.2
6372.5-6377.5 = 11.2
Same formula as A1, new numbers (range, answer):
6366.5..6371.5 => 11.2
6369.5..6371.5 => 10.9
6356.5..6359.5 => 14.1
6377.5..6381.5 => 11.5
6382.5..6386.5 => 12.6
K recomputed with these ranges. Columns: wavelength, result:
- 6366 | 12.2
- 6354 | 14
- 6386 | 12.8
